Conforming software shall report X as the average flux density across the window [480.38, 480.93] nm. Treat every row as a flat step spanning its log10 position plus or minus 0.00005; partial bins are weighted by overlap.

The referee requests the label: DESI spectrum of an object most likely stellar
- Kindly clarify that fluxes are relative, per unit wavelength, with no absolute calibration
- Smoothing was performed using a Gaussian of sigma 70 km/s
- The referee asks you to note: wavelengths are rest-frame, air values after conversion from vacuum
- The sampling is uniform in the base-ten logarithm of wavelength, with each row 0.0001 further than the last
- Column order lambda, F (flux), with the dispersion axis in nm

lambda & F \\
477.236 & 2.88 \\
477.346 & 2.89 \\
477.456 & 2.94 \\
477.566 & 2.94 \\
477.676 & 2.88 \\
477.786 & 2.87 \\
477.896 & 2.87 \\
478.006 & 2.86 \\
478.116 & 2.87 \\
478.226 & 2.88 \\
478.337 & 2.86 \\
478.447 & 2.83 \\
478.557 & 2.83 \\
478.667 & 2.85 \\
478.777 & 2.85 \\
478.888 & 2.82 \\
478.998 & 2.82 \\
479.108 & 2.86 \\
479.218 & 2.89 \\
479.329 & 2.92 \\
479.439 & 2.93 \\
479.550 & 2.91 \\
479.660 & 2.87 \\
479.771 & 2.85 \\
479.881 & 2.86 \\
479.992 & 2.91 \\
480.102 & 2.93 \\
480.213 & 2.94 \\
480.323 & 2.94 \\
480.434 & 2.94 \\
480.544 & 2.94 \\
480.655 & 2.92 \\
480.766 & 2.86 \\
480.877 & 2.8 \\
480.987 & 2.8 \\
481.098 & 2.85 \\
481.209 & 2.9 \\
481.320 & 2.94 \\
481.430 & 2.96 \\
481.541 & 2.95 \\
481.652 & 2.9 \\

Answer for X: 2.89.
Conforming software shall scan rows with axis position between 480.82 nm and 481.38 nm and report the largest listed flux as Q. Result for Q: 2.94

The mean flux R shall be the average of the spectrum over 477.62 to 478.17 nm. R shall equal 2.87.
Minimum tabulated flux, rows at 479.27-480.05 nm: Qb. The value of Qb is 2.85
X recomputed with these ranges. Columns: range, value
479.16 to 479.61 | 2.91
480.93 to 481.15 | 2.83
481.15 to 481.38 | 2.93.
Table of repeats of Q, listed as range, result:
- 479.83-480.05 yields 2.91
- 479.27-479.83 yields 2.93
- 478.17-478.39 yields 2.88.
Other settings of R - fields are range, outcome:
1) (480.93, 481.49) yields 2.89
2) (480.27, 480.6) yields 2.94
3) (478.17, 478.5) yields 2.85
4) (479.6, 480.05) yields 2.88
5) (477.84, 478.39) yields 2.86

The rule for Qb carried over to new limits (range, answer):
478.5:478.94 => 2.82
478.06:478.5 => 2.83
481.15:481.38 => 2.9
